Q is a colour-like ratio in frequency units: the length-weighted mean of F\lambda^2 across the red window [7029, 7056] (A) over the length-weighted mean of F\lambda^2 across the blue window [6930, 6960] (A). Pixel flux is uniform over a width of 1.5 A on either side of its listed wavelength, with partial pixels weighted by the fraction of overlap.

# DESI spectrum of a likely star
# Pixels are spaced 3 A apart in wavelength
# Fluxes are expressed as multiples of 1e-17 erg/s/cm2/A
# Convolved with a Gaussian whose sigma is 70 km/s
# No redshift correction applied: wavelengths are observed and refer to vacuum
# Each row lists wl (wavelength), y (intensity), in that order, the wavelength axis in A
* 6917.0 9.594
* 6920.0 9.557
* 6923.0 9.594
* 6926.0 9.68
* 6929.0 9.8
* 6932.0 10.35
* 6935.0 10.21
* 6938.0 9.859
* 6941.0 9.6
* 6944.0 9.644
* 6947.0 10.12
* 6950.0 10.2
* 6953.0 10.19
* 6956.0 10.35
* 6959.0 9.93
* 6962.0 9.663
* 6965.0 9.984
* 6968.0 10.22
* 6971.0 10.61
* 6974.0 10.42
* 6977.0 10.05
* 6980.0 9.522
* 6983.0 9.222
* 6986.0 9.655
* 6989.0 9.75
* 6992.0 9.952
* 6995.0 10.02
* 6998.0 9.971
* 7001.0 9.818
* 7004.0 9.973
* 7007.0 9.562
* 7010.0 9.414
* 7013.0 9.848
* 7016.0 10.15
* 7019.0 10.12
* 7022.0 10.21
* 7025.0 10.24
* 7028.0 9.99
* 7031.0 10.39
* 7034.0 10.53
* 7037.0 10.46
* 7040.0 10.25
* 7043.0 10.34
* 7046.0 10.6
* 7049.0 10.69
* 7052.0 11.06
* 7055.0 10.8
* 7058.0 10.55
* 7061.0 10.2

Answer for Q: 1.08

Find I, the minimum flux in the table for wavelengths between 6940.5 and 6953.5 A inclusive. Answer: 9.6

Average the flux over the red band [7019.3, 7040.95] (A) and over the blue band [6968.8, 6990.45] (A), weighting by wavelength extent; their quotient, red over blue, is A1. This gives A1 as 1.04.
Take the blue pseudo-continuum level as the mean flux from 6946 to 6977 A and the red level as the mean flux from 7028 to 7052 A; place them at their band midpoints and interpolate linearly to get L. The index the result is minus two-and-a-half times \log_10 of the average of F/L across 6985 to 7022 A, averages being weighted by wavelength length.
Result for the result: 0.049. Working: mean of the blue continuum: 10.2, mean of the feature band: 9.87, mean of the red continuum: 10.5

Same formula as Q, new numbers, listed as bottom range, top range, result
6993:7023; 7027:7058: 1.07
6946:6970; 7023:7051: 1.05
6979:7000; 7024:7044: 1.07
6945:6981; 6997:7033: 1.00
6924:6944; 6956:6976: 1.04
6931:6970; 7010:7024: 1.02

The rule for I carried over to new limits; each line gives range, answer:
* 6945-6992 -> 9.222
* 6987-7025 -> 9.414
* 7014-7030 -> 9.99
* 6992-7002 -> 9.818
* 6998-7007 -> 9.562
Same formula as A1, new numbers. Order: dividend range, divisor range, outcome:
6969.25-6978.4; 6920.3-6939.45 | 1.05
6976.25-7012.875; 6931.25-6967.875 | 0.97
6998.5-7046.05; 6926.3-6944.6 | 1.02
